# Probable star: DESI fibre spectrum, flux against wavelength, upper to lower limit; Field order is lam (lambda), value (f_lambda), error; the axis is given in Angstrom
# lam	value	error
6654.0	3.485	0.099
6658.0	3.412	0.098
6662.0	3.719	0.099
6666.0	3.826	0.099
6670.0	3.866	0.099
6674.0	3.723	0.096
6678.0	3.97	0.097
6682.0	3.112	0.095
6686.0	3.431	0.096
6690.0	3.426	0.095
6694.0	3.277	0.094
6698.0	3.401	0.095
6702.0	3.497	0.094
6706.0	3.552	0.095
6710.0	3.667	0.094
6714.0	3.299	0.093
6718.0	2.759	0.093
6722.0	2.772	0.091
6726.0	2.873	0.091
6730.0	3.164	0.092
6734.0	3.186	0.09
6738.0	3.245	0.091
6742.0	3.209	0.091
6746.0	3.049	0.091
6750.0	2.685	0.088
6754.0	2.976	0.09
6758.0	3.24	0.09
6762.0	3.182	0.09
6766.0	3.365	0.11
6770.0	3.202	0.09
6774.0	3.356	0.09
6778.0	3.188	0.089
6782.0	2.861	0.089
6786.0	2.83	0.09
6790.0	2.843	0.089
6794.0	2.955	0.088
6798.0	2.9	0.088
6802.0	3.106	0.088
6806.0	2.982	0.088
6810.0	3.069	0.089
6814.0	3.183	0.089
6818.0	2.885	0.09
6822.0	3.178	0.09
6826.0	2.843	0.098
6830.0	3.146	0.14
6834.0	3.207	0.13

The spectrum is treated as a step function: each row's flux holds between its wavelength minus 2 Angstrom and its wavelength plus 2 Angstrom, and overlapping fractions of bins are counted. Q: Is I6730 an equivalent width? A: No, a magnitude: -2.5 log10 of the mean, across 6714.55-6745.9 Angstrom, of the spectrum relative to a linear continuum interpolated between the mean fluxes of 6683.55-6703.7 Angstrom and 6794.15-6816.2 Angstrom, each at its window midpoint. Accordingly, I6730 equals 0.081 mag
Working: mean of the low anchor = 3.4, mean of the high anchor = 3.04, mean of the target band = 3.04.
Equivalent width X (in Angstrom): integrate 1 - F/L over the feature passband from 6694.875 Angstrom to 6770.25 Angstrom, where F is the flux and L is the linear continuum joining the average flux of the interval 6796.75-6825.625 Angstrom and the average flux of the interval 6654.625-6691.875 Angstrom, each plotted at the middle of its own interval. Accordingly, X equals 4.1 Angstrom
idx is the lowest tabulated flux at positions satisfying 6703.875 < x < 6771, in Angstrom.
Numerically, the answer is 2.685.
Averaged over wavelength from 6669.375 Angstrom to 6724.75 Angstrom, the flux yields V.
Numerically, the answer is 3.39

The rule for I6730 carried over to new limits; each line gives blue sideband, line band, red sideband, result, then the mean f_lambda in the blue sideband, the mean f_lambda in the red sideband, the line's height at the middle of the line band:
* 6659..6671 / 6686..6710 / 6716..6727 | -0.085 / 3.77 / 2.79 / 3.2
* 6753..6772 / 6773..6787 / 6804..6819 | 0.032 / 3.2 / 3.04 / 3.15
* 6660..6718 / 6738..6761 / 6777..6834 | 0.068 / 3.53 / 3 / 3.25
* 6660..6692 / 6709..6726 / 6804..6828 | 0.131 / 3.63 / 3.02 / 3.45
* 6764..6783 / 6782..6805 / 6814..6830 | 0.074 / 3.21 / 3.02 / 3.13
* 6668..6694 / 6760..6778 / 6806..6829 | -0.015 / 3.56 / 3.03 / 3.22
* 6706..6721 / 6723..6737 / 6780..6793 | 0.033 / 3.25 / 2.85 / 3.16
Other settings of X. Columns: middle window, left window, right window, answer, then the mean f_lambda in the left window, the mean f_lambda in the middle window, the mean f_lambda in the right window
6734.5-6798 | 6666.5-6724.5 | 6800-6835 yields 2.7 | 3.42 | 3.08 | 3.06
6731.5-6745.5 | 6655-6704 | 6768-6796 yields 0.3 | 3.55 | 3.19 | 3.03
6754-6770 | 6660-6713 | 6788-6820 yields -0.1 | 3.57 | 3.22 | 2.99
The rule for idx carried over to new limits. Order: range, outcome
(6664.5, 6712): 3.112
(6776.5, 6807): 2.83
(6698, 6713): 3.401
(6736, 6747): 3.049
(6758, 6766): 3.182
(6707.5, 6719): 2.759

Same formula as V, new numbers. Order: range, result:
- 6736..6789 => 3.1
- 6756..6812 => 3.08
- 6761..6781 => 3.24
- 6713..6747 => 3.06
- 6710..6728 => 3.01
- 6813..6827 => 3.02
